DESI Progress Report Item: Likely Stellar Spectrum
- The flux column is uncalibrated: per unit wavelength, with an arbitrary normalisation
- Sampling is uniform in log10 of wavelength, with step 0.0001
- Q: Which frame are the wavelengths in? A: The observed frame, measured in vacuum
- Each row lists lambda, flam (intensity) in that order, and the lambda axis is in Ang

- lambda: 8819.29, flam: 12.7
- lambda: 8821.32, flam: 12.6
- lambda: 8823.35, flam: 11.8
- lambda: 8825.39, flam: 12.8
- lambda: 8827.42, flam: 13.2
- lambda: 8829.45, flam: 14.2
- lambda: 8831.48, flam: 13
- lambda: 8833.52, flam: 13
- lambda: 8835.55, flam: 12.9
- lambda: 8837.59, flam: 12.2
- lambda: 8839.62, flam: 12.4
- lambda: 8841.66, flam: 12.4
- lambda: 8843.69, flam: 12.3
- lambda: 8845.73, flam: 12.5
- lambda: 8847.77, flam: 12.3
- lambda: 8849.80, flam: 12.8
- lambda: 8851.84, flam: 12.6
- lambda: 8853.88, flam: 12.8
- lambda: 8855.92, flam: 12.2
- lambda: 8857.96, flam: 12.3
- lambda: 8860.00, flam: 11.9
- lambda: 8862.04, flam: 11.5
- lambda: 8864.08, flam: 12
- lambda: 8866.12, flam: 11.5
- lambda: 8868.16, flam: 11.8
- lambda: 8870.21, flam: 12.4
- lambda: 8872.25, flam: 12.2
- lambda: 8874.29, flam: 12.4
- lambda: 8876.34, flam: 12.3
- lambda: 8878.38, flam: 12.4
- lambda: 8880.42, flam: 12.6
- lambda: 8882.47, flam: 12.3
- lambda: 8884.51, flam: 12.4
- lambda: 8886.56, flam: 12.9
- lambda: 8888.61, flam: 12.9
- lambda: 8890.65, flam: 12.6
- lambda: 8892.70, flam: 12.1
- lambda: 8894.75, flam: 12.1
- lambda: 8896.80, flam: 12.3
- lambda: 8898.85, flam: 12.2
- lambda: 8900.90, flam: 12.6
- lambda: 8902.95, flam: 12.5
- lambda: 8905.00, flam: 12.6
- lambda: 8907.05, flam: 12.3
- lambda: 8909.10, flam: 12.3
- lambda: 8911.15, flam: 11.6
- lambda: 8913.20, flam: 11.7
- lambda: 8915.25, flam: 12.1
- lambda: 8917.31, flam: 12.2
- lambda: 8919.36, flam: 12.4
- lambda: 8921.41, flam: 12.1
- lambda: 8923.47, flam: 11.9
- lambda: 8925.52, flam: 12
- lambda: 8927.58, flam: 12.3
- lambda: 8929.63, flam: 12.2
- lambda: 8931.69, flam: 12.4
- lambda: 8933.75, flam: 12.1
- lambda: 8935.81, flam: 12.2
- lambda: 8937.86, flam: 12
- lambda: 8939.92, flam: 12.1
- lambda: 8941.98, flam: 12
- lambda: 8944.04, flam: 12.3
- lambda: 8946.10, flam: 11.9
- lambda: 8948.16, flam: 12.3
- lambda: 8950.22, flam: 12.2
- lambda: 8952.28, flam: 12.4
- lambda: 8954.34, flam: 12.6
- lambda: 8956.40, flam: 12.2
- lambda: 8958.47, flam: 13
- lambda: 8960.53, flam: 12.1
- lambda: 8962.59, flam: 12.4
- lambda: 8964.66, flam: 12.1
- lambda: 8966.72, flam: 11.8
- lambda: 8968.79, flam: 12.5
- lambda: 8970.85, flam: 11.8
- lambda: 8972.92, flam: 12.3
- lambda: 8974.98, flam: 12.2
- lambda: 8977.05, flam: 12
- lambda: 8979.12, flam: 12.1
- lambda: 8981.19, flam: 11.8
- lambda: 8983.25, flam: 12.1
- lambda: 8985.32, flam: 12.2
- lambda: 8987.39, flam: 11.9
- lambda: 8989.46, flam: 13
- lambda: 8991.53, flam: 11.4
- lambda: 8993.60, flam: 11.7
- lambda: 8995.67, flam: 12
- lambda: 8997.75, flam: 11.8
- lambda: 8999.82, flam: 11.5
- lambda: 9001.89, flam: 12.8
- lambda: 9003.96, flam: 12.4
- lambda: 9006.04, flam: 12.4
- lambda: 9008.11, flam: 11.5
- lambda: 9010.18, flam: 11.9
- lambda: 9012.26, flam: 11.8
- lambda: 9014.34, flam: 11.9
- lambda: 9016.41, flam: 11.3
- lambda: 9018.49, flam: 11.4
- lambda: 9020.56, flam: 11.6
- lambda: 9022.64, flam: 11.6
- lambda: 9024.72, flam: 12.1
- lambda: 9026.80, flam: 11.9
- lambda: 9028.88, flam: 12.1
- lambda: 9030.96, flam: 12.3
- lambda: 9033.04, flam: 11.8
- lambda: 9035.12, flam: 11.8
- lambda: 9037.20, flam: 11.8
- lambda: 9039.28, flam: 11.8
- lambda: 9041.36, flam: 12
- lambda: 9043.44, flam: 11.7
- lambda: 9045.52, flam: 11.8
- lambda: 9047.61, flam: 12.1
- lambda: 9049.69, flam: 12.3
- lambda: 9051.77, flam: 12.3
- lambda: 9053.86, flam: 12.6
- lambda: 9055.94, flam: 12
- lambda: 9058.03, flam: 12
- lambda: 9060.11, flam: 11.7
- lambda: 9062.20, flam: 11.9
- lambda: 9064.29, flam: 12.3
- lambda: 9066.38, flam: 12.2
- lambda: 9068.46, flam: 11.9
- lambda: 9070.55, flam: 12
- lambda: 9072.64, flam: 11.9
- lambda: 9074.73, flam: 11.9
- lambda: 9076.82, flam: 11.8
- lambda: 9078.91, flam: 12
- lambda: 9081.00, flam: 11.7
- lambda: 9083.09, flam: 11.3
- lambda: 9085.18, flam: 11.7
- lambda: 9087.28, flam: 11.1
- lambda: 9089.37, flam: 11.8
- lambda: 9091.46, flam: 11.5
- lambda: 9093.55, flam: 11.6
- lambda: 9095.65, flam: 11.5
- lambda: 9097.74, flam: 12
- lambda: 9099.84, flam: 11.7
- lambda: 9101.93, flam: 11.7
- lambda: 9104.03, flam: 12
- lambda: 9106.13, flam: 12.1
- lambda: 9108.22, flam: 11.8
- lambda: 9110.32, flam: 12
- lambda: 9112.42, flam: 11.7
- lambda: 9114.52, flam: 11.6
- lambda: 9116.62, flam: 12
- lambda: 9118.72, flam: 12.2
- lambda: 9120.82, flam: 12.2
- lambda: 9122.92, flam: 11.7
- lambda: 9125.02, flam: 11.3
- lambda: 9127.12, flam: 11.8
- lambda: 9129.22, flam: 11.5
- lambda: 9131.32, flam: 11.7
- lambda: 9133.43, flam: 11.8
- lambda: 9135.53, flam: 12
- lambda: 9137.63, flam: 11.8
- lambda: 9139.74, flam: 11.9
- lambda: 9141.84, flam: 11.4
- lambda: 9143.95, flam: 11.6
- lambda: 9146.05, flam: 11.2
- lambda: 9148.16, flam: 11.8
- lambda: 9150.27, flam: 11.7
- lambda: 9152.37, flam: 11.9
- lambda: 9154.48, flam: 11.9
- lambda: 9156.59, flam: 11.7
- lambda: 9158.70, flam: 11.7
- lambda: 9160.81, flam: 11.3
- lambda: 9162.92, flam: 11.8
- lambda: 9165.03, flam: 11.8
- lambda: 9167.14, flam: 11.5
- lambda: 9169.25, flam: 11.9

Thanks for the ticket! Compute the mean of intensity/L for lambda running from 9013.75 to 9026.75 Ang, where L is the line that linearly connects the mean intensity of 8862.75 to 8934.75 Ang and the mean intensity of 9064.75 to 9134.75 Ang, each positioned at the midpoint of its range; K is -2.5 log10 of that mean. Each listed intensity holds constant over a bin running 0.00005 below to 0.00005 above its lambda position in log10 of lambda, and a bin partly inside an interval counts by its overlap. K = 0.03 mag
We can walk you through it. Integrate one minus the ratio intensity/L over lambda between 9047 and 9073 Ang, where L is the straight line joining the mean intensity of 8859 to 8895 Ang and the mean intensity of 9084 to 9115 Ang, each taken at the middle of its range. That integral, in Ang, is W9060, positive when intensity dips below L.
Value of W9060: -0.6 Ang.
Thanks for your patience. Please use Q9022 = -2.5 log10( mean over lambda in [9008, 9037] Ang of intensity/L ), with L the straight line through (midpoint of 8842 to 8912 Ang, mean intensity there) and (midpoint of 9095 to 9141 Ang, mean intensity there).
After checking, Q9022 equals 0.02 mag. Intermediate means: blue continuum 12.3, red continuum 11.8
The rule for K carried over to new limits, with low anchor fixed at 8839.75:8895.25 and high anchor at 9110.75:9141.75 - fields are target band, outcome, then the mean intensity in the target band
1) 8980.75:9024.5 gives 0.012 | 11.9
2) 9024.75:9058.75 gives -0.005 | 12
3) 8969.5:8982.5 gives 0.004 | 12.1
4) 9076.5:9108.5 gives 0.014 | 11.7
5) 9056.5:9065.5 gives -0.004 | 12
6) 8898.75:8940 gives 0.003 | 12.2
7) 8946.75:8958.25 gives -0.020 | 12.4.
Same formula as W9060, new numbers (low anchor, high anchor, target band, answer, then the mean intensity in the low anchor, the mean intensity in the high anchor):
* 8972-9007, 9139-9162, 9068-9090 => 0.2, 12.1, 11.6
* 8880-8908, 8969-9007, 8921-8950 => 0.4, 12.5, 12.1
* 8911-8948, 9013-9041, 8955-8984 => -0.5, 12.1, 11.8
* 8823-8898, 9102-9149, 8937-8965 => -0.1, 12.4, 11.8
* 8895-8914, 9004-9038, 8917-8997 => -0.7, 12.2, 11.8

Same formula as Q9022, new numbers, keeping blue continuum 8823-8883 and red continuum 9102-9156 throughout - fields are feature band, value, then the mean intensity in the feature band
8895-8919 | 0.01 mag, 12.2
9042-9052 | 0.00 mag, 12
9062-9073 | -0.01 mag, 12.1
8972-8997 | 0.01 mag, 12.1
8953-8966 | -0.02 mag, 12.4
